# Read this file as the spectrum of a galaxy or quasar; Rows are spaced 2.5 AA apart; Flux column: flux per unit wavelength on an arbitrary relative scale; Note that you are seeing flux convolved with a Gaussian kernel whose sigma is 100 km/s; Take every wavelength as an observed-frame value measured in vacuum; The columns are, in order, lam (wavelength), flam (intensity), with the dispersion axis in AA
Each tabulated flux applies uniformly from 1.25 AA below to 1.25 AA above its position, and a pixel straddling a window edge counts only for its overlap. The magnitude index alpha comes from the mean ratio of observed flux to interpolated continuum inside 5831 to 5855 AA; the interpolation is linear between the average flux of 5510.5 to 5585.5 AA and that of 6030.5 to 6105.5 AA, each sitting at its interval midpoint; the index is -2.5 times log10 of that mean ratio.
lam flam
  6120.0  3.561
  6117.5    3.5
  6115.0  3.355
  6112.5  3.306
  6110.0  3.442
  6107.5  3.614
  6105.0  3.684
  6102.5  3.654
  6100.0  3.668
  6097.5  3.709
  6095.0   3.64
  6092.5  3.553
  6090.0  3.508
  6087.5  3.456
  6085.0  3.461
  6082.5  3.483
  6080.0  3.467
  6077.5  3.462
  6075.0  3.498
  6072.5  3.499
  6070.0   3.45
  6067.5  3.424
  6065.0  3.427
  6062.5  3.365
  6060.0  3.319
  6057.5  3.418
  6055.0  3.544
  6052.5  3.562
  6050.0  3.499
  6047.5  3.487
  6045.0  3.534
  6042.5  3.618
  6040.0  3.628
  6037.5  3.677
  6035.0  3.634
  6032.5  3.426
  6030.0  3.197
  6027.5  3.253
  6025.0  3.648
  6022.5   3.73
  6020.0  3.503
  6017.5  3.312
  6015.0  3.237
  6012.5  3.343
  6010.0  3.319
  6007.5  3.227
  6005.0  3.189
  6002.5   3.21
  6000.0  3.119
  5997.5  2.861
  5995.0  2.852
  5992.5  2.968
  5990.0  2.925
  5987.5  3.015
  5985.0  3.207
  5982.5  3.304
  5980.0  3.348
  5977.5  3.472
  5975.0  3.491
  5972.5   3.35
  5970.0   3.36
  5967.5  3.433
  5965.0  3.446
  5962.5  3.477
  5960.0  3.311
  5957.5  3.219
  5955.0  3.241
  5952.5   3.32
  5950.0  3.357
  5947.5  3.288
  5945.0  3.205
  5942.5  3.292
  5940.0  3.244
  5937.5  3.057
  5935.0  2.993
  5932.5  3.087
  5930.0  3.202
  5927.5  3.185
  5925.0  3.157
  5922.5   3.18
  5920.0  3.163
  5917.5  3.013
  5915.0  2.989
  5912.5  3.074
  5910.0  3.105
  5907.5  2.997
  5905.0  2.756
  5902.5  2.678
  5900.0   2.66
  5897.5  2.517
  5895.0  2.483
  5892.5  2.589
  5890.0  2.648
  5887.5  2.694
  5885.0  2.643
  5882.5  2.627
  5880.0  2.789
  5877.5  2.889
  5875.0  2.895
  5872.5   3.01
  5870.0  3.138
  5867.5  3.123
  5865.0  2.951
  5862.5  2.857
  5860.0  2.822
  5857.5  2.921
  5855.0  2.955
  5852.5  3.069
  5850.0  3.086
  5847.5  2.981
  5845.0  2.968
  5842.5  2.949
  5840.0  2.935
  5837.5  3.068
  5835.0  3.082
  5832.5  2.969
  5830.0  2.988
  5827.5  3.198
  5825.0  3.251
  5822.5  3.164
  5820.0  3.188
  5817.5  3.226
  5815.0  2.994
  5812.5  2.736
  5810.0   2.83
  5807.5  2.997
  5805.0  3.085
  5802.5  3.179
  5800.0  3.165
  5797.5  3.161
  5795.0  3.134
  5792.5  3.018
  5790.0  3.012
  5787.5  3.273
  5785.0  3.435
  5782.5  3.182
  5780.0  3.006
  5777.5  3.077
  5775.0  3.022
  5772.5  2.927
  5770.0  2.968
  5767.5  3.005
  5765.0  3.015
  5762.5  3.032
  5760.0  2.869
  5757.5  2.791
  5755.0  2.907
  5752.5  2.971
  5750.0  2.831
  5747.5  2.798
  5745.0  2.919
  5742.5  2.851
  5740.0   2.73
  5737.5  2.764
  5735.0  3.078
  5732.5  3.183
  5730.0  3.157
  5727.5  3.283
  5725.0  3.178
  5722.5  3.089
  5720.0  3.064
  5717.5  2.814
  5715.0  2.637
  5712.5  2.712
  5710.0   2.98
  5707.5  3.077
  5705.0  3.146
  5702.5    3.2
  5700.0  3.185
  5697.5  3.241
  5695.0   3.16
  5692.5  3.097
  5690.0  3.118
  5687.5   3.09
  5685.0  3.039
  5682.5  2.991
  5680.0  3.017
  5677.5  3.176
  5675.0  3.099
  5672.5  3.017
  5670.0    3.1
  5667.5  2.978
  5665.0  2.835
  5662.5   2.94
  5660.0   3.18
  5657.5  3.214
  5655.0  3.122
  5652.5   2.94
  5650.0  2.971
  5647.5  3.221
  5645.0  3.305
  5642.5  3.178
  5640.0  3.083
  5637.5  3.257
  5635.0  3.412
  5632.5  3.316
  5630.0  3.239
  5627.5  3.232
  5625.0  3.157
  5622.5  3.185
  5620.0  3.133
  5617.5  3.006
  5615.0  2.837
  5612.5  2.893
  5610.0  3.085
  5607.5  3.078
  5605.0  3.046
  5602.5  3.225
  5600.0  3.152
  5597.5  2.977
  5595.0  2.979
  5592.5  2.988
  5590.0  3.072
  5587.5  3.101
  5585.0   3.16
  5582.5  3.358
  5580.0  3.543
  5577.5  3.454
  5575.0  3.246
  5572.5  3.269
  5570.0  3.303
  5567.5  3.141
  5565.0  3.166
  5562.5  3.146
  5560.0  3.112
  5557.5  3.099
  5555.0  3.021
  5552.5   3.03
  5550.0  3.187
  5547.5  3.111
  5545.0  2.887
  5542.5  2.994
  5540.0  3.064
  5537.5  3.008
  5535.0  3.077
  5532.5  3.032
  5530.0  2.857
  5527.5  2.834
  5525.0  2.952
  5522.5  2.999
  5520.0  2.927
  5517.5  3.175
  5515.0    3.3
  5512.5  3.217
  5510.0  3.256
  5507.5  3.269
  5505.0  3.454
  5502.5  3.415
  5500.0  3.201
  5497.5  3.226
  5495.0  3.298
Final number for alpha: 0.12 mag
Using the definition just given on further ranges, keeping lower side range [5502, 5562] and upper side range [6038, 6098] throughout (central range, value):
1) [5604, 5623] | 0.04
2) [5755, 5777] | 0.11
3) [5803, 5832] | 0.08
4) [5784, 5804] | 0.04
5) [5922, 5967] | 0.05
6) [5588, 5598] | 0.04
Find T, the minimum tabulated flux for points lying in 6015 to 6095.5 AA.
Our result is 3.197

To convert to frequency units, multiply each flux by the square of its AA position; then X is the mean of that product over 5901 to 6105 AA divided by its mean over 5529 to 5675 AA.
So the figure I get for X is 1.23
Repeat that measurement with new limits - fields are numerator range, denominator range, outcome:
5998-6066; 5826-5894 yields 1.24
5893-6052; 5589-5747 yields 1.17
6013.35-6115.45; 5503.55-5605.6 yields 1.33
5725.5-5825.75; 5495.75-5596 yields 1.05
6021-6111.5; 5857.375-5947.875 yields 1.26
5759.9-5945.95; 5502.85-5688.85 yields 1.05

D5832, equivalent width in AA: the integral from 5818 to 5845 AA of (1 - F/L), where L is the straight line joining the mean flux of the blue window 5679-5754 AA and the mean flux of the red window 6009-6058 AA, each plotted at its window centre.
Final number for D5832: 0.9 AA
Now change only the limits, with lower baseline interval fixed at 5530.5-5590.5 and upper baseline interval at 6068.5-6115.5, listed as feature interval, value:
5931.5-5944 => 1.02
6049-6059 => -0.01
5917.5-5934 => 1.25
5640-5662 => 0.54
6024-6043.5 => -0.14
